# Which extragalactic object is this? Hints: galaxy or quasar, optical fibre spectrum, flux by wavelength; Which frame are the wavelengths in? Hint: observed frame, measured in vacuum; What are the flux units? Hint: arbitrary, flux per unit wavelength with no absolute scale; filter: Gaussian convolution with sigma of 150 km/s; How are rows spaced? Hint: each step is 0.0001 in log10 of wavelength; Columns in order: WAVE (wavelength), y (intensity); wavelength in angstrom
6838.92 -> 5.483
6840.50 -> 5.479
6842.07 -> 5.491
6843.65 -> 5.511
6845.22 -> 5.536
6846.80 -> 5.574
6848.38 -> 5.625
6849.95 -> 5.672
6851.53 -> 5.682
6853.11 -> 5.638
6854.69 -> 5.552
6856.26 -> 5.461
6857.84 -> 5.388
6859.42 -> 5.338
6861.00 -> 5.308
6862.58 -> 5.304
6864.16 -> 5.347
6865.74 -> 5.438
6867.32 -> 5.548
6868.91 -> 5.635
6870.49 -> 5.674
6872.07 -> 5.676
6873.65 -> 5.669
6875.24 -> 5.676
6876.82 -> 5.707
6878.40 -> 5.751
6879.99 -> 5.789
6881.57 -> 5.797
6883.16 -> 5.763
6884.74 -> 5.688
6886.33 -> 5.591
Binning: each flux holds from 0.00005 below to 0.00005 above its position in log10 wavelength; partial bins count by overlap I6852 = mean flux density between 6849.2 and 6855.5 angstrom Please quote 5.64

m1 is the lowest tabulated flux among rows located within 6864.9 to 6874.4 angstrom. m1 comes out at 5.438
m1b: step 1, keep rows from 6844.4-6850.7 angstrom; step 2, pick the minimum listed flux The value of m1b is 5.536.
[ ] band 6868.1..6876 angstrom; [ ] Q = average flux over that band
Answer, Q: 5.66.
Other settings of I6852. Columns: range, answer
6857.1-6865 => 5.34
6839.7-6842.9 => 5.48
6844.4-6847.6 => 5.55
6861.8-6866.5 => 5.36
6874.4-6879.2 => 5.7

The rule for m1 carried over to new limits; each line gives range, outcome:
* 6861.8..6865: 5.304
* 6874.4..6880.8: 5.676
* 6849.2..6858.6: 5.388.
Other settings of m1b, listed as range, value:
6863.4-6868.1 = 5.347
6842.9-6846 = 5.511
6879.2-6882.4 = 5.789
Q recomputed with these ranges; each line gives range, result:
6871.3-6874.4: 5.68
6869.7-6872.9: 5.68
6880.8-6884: 5.78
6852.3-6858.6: 5.51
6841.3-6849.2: 5.55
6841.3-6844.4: 5.49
